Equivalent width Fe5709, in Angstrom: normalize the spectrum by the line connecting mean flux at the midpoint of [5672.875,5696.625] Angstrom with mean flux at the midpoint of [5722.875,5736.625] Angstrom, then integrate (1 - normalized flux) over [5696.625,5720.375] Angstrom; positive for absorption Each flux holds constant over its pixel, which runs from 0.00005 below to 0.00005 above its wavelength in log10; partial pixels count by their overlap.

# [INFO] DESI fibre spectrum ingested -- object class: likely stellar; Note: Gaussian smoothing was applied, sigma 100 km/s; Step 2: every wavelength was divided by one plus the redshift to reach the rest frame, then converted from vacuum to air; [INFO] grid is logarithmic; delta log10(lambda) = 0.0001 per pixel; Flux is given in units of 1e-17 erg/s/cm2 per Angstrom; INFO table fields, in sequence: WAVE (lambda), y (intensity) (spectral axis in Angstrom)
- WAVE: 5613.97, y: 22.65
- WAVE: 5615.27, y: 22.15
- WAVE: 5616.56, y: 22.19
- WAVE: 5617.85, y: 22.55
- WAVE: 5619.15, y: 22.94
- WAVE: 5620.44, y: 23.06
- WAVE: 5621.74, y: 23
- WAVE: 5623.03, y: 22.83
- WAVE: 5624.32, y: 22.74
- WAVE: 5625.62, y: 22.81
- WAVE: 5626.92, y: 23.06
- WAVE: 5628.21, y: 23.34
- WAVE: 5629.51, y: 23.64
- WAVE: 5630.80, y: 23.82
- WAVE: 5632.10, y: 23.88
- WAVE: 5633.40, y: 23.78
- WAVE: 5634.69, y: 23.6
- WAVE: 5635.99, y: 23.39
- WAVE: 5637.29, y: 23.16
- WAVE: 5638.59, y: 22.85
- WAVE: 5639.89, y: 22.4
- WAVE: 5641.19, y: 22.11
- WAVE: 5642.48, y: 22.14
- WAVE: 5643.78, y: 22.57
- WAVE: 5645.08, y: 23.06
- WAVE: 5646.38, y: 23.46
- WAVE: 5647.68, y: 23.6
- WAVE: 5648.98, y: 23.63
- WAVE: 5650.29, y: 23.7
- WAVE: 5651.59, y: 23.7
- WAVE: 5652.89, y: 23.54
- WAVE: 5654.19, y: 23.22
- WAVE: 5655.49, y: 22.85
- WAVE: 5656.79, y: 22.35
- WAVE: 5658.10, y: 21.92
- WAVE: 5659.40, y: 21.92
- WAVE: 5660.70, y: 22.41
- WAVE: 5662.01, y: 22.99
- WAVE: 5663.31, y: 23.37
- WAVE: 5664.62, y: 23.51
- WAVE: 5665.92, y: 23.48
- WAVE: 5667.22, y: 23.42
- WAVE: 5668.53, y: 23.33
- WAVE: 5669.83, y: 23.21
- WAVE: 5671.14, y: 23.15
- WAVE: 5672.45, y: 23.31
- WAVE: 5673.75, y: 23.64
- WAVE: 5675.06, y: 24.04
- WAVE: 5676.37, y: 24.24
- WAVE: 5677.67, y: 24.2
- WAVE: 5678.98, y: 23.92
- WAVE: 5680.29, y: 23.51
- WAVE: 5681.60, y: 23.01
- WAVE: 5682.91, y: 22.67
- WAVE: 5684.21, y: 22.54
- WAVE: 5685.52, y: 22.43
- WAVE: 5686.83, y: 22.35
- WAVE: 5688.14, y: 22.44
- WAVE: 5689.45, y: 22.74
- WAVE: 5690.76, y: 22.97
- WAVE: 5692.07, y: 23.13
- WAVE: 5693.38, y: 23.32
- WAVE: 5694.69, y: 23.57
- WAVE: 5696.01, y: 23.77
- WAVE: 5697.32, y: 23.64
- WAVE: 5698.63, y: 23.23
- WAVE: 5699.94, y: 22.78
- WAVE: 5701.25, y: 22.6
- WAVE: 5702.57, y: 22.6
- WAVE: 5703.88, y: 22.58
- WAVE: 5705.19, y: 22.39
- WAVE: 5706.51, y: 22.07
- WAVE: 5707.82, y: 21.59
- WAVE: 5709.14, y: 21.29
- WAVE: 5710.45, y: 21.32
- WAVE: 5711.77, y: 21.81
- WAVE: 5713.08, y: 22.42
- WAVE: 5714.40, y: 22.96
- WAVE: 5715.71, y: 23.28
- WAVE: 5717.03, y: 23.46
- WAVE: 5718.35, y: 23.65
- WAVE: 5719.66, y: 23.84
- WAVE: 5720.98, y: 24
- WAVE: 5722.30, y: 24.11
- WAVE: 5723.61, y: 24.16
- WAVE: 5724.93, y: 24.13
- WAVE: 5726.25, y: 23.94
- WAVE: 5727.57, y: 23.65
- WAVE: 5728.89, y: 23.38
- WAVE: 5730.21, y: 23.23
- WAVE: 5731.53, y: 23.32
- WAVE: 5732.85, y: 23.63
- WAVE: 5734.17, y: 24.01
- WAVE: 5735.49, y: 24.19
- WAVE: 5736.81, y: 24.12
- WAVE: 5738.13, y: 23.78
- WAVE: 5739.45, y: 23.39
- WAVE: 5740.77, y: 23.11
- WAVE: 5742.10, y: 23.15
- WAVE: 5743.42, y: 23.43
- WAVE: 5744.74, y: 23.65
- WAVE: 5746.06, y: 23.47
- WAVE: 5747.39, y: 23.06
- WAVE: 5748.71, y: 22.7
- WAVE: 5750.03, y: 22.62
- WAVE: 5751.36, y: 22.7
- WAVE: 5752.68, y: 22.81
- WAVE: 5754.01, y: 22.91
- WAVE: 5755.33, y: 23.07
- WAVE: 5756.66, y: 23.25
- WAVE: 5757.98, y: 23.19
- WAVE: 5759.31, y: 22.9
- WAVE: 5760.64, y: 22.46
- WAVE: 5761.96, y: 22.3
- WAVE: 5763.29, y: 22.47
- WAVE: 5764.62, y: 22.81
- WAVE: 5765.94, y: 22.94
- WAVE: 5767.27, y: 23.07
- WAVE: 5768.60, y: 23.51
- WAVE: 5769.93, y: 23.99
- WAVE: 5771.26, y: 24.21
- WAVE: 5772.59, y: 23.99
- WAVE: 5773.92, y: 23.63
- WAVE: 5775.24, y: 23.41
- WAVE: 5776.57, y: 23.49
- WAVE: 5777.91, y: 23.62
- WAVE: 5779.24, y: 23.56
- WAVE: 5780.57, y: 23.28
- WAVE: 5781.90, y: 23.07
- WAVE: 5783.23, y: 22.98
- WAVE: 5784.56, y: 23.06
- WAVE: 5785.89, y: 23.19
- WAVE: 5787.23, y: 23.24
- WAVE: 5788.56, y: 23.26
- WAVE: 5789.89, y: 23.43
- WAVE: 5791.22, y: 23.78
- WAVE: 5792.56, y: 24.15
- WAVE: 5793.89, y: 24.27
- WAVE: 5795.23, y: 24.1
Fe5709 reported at 0.9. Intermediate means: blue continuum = 23.2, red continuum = 23.8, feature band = 22.6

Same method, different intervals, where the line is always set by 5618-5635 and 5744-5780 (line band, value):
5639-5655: 0.1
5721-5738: -0.5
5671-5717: 0.6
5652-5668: 0.2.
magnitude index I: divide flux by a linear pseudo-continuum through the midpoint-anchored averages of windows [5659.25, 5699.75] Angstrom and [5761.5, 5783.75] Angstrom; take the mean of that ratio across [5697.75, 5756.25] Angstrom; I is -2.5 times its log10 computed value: 0.01 mag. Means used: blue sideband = 23.2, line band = 23.1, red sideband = 23.3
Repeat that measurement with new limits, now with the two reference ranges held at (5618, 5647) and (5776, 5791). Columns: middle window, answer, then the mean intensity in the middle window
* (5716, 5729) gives -0.03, 23.8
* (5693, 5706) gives 0.01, 23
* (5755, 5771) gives 0.01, 23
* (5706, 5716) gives 0.05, 22.1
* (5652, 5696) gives 0.00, 23.1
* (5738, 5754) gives 0.01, 23.1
